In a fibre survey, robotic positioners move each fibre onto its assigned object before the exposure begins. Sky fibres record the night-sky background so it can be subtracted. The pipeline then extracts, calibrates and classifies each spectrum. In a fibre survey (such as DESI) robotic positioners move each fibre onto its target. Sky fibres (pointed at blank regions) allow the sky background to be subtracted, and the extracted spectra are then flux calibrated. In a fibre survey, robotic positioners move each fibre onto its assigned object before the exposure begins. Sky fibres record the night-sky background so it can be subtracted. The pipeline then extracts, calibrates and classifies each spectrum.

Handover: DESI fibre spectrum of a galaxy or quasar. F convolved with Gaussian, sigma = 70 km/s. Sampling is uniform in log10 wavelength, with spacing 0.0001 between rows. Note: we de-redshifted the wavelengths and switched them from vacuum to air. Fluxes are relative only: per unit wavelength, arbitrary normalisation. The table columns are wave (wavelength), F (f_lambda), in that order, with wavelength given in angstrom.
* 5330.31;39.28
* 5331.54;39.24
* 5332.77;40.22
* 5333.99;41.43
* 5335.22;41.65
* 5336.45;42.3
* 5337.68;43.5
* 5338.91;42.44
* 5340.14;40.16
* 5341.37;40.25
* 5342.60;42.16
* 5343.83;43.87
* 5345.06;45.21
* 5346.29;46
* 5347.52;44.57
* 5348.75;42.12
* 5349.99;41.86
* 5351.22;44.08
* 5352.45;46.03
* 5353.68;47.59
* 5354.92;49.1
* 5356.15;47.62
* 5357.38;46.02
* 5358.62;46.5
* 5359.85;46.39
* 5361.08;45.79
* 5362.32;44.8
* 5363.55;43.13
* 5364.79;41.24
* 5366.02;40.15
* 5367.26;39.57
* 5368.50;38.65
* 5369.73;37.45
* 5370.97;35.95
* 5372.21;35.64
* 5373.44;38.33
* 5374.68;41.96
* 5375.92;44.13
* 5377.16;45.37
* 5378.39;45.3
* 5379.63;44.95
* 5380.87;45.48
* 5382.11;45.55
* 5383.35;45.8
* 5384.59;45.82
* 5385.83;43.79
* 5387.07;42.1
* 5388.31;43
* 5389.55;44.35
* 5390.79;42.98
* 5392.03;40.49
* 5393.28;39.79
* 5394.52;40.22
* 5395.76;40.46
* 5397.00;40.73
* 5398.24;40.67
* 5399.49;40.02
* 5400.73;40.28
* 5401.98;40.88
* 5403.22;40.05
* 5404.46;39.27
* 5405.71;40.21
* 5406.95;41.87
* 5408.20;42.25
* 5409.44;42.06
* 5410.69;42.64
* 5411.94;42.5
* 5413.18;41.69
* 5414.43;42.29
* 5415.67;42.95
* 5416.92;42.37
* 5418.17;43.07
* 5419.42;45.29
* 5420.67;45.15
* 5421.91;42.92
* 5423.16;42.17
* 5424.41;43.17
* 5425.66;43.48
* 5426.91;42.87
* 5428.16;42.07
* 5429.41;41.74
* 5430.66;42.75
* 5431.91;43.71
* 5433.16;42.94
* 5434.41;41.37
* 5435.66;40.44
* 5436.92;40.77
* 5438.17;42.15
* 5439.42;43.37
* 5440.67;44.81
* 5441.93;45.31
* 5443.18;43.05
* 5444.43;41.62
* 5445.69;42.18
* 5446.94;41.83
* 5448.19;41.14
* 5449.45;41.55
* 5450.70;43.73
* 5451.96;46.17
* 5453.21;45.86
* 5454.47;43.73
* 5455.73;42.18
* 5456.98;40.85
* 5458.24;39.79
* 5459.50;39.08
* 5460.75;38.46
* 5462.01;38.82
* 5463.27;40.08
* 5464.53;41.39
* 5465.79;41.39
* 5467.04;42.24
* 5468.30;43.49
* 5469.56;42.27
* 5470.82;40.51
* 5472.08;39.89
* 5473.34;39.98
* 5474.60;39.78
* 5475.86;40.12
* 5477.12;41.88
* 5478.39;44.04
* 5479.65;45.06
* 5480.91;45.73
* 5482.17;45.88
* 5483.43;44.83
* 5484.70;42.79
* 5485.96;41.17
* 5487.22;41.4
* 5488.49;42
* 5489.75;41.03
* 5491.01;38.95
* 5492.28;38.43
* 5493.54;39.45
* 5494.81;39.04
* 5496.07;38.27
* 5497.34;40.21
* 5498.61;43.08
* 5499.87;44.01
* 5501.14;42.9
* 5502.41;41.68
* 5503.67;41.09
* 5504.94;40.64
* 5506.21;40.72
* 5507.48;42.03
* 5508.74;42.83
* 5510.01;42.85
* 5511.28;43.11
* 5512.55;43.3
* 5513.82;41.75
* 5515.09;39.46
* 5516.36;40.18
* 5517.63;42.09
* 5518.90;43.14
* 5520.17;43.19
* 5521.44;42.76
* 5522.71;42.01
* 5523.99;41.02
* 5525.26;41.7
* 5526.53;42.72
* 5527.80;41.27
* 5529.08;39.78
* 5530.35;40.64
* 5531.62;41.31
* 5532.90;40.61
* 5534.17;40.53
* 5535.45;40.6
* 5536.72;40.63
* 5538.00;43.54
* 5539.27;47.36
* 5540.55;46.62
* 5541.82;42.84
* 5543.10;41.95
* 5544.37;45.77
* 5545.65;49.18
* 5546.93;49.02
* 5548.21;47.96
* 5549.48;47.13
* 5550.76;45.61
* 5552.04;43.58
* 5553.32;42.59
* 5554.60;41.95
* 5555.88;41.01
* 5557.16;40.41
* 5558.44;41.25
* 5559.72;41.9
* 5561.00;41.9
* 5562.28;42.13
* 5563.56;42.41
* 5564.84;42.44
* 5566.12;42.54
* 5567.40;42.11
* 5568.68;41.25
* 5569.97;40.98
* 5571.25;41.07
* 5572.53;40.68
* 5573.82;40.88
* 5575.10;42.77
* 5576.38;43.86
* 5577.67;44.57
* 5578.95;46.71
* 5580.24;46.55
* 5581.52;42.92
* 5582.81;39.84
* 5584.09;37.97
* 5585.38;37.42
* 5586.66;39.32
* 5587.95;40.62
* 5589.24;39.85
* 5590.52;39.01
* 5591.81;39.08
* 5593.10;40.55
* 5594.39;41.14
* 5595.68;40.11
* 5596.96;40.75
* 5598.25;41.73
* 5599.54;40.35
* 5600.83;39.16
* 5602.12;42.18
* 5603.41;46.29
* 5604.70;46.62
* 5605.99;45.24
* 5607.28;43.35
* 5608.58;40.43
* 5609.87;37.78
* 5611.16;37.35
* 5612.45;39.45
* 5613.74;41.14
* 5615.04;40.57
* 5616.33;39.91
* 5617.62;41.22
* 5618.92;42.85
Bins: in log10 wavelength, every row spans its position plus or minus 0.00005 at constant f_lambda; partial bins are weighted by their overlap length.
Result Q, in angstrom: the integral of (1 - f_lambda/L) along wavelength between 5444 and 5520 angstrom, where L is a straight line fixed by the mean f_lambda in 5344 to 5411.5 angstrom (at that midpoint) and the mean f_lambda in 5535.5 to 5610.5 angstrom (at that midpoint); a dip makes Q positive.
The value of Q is 1.5 angstrom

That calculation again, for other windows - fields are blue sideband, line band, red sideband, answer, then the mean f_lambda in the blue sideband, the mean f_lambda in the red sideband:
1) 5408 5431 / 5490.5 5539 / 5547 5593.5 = 1.1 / 42.8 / 42.1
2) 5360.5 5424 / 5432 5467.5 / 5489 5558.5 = 0.1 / 42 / 42.3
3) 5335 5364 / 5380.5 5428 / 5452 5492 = 0.9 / 44.3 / 41.8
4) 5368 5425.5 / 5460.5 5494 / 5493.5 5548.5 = 0.5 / 42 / 42.4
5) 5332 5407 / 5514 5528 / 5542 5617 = 0.1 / 42.6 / 42.1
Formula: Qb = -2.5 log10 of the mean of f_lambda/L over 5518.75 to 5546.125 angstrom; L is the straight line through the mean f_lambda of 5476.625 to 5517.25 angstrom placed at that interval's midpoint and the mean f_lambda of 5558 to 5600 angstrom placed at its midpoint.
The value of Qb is -0.03 mag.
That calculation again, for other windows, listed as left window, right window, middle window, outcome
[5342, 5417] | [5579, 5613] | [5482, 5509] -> 0.01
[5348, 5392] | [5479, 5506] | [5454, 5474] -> 0.03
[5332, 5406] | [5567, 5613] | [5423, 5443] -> -0.01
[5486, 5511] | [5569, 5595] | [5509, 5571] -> -0.04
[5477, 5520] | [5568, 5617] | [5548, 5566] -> -0.03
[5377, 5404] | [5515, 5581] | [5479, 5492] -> 0.00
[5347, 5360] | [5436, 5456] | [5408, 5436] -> 0.02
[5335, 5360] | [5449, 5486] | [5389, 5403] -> 0.06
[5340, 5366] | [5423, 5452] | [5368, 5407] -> 0.05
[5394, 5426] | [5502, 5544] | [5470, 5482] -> 0.00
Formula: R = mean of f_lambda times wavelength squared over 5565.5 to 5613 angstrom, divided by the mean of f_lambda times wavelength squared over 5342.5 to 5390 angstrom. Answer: 1.0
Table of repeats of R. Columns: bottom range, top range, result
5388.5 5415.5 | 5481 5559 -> 1.07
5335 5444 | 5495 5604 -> 1.05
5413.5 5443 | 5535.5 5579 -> 1.06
